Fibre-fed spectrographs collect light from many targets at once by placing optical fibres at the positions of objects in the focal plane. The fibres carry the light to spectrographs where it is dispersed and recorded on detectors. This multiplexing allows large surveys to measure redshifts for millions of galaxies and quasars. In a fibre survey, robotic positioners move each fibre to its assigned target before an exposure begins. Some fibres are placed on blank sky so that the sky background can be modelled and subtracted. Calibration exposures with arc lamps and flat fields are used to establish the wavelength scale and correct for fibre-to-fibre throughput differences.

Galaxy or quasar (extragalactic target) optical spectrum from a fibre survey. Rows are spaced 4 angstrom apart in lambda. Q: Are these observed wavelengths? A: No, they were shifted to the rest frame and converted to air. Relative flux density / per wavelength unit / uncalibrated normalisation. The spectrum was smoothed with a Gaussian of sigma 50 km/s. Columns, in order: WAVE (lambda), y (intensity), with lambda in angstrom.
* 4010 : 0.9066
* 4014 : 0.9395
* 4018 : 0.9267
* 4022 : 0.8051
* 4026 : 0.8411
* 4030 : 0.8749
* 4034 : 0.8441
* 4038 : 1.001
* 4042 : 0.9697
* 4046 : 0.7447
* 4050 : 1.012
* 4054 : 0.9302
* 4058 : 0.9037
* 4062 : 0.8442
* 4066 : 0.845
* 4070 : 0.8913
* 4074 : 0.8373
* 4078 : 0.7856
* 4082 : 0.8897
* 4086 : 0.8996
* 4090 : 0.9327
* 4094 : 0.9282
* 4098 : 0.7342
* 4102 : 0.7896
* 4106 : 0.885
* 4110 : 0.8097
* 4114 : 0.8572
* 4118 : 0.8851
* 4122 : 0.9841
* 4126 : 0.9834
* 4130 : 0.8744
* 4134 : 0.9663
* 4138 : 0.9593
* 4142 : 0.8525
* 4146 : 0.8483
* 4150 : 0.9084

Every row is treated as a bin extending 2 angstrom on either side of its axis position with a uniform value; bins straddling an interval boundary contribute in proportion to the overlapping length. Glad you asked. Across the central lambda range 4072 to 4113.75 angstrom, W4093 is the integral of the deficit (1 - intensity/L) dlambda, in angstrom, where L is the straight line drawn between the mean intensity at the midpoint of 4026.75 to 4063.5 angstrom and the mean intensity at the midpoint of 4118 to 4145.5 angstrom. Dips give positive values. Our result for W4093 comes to 3.0 angstrom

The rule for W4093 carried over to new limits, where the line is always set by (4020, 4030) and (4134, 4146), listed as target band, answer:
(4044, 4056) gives -0.7 angstrom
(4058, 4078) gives 0.2 angstrom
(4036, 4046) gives -1.1 angstrom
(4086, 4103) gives 0.4 angstrom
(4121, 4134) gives -0.7 angstrom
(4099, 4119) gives 1.1 angstrom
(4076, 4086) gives 0.2 angstrom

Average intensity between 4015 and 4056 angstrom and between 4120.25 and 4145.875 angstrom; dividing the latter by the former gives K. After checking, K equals 1.04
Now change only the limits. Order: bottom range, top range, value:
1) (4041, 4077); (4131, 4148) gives 1.03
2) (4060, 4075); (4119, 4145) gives 1.09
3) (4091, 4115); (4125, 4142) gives 1.11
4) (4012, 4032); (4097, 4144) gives 1.01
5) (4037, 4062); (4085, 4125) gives 0.95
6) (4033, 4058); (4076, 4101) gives 0.93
